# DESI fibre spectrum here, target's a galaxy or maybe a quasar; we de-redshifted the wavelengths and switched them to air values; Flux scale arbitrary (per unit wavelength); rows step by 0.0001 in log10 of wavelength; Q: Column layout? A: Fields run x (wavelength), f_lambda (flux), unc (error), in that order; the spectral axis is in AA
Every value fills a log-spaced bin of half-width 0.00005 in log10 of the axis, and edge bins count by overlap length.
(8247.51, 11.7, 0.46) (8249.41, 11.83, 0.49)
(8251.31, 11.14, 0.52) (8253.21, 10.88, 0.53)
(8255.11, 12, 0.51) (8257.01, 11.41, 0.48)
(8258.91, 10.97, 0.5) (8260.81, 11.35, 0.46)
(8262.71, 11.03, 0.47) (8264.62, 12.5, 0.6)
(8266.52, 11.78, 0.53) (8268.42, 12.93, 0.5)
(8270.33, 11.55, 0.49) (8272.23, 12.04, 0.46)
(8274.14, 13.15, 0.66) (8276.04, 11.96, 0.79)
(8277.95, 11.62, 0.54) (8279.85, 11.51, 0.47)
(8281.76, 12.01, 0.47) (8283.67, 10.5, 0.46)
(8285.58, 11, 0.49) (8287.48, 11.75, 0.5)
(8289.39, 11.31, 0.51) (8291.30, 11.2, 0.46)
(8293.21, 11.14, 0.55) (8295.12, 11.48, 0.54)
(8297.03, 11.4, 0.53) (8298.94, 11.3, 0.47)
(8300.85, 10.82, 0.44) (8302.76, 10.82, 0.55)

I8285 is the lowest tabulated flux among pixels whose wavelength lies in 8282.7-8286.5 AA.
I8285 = 10.5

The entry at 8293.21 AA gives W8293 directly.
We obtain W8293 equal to 11.14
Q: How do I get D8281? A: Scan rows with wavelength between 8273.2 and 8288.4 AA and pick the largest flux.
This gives 13.15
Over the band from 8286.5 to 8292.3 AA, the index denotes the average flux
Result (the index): 11.4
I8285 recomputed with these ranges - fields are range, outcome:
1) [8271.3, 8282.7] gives 11.51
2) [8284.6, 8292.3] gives 11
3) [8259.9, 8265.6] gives 11.03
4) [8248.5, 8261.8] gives 10.88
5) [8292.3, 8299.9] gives 11.14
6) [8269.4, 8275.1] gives 11.55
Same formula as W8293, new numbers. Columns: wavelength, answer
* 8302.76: 10.82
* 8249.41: 11.83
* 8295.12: 11.48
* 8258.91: 10.97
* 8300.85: 10.82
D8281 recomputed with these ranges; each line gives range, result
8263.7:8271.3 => 12.93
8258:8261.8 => 11.35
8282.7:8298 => 11.75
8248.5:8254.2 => 11.83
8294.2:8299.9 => 11.48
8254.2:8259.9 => 12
